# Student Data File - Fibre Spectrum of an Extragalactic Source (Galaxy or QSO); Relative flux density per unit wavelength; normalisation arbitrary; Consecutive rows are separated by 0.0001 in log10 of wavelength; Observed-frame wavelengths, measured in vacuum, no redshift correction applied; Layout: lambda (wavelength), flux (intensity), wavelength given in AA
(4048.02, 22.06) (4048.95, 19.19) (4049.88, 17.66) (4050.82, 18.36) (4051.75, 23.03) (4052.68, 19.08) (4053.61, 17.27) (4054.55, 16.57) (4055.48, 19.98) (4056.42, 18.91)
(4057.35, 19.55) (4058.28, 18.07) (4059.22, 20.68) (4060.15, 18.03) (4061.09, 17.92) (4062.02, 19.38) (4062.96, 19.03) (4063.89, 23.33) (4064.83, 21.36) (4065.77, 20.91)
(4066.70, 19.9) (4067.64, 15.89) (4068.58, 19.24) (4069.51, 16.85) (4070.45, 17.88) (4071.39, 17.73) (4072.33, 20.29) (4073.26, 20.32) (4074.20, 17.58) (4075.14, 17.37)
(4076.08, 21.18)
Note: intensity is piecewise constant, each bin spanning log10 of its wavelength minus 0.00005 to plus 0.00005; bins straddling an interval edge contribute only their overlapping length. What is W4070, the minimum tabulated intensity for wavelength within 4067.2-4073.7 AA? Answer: 15.89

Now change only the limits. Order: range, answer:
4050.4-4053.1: 18.36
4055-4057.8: 18.91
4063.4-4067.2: 19.9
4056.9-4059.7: 18.07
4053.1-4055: 16.57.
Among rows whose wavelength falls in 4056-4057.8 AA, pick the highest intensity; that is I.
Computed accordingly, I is 19.55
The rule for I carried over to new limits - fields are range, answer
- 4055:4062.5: 20.68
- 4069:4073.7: 20.32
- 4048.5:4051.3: 19.19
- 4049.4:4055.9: 23.03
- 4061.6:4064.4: 23.33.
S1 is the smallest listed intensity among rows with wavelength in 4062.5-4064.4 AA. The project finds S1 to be 19.03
